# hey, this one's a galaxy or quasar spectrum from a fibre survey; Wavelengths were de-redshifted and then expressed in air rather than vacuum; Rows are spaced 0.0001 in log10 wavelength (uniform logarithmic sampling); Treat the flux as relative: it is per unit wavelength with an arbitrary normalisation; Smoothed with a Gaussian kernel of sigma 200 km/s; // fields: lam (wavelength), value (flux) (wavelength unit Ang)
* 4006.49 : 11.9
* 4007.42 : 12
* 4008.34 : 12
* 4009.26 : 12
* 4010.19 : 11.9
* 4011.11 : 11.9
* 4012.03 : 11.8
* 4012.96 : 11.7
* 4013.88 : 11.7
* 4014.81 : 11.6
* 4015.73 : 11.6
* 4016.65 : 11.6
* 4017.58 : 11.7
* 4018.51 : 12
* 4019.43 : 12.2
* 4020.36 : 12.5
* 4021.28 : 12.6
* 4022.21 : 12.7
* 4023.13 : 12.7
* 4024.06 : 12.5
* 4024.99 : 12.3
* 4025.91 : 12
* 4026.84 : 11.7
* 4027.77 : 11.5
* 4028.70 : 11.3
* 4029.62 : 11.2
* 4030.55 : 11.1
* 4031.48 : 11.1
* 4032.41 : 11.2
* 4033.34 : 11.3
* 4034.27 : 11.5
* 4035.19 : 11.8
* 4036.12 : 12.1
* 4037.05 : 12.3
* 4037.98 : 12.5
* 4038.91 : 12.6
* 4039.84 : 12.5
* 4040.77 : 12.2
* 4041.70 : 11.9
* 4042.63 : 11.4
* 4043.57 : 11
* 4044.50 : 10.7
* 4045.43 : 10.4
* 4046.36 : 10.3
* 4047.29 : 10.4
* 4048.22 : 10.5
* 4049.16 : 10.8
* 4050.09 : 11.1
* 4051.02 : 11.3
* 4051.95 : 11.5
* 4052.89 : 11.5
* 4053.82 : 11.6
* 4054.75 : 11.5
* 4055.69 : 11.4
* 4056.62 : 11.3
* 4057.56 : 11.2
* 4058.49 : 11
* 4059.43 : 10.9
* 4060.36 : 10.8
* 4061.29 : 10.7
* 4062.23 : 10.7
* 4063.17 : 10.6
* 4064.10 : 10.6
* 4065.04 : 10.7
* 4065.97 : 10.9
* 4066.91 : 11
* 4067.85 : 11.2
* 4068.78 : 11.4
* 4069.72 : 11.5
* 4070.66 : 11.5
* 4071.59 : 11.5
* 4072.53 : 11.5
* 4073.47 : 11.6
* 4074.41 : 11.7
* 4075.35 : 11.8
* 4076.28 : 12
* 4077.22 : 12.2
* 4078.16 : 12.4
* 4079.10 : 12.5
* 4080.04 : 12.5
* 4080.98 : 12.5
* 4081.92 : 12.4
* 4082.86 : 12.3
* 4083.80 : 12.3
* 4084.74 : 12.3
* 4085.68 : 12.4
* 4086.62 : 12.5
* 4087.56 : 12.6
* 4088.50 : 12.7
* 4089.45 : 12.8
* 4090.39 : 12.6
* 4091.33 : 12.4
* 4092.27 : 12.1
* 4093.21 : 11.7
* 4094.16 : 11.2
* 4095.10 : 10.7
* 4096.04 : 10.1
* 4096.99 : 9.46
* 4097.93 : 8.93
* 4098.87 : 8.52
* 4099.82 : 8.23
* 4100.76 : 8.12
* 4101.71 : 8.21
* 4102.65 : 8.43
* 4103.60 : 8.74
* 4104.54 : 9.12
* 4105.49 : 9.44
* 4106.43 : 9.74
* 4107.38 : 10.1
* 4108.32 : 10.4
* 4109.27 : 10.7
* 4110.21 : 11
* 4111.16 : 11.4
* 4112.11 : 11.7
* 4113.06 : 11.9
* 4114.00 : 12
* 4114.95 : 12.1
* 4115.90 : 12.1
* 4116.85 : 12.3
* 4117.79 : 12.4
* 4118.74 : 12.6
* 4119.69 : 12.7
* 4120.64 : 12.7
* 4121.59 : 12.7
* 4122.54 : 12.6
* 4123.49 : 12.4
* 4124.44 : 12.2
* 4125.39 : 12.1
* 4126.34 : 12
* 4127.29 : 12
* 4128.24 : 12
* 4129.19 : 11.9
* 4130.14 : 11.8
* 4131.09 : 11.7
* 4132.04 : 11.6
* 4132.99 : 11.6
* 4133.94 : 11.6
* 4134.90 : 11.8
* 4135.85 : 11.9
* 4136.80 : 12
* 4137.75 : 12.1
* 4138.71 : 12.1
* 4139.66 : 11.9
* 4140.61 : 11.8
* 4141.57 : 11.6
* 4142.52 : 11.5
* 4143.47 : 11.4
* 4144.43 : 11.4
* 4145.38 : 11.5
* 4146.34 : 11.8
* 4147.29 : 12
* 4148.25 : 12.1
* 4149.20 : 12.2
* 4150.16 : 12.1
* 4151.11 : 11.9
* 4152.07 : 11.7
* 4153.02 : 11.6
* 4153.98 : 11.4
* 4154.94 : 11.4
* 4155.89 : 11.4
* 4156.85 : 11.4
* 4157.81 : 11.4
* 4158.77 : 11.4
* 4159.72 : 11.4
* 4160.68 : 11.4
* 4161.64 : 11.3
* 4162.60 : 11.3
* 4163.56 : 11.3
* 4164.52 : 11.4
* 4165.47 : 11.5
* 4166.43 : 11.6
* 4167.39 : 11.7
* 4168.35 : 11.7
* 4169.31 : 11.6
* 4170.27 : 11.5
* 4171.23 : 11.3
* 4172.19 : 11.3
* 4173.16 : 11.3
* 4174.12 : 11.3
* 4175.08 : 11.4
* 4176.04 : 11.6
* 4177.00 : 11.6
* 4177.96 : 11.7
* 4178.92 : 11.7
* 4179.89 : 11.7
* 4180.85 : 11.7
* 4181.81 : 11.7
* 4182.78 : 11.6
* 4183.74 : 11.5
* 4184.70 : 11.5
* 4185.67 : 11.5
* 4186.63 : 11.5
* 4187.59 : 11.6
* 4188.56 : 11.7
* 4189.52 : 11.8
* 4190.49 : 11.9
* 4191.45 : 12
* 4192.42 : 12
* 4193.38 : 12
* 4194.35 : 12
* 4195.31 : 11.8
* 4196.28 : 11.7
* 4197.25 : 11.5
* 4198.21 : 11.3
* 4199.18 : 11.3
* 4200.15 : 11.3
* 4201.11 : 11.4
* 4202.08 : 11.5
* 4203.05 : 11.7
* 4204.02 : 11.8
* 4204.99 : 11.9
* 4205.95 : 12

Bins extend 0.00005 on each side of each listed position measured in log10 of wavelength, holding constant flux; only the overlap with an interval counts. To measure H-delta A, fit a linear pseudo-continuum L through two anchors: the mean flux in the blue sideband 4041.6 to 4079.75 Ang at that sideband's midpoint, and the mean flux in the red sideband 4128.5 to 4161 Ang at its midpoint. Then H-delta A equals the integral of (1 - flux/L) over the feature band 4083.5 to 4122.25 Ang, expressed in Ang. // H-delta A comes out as 1.3 Ang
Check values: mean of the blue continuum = 11.2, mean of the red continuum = 11.7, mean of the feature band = 11.1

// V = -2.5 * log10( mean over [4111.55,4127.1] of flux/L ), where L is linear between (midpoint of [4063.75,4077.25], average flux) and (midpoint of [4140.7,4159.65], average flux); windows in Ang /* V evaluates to -0.066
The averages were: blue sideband 11.4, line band 12.3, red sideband 11.6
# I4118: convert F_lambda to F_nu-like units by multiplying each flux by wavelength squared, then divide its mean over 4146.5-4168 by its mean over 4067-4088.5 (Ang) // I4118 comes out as 1.00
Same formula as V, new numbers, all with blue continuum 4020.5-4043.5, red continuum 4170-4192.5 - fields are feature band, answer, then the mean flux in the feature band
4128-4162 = 0.00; 11.7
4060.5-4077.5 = 0.05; 11.3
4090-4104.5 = 0.19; 9.92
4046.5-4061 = 0.07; 11.1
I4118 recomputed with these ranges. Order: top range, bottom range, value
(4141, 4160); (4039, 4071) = 1.10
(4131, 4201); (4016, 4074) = 1.08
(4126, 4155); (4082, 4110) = 1.13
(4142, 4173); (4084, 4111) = 1.13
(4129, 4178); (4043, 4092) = 1.05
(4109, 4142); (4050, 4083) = 1.08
